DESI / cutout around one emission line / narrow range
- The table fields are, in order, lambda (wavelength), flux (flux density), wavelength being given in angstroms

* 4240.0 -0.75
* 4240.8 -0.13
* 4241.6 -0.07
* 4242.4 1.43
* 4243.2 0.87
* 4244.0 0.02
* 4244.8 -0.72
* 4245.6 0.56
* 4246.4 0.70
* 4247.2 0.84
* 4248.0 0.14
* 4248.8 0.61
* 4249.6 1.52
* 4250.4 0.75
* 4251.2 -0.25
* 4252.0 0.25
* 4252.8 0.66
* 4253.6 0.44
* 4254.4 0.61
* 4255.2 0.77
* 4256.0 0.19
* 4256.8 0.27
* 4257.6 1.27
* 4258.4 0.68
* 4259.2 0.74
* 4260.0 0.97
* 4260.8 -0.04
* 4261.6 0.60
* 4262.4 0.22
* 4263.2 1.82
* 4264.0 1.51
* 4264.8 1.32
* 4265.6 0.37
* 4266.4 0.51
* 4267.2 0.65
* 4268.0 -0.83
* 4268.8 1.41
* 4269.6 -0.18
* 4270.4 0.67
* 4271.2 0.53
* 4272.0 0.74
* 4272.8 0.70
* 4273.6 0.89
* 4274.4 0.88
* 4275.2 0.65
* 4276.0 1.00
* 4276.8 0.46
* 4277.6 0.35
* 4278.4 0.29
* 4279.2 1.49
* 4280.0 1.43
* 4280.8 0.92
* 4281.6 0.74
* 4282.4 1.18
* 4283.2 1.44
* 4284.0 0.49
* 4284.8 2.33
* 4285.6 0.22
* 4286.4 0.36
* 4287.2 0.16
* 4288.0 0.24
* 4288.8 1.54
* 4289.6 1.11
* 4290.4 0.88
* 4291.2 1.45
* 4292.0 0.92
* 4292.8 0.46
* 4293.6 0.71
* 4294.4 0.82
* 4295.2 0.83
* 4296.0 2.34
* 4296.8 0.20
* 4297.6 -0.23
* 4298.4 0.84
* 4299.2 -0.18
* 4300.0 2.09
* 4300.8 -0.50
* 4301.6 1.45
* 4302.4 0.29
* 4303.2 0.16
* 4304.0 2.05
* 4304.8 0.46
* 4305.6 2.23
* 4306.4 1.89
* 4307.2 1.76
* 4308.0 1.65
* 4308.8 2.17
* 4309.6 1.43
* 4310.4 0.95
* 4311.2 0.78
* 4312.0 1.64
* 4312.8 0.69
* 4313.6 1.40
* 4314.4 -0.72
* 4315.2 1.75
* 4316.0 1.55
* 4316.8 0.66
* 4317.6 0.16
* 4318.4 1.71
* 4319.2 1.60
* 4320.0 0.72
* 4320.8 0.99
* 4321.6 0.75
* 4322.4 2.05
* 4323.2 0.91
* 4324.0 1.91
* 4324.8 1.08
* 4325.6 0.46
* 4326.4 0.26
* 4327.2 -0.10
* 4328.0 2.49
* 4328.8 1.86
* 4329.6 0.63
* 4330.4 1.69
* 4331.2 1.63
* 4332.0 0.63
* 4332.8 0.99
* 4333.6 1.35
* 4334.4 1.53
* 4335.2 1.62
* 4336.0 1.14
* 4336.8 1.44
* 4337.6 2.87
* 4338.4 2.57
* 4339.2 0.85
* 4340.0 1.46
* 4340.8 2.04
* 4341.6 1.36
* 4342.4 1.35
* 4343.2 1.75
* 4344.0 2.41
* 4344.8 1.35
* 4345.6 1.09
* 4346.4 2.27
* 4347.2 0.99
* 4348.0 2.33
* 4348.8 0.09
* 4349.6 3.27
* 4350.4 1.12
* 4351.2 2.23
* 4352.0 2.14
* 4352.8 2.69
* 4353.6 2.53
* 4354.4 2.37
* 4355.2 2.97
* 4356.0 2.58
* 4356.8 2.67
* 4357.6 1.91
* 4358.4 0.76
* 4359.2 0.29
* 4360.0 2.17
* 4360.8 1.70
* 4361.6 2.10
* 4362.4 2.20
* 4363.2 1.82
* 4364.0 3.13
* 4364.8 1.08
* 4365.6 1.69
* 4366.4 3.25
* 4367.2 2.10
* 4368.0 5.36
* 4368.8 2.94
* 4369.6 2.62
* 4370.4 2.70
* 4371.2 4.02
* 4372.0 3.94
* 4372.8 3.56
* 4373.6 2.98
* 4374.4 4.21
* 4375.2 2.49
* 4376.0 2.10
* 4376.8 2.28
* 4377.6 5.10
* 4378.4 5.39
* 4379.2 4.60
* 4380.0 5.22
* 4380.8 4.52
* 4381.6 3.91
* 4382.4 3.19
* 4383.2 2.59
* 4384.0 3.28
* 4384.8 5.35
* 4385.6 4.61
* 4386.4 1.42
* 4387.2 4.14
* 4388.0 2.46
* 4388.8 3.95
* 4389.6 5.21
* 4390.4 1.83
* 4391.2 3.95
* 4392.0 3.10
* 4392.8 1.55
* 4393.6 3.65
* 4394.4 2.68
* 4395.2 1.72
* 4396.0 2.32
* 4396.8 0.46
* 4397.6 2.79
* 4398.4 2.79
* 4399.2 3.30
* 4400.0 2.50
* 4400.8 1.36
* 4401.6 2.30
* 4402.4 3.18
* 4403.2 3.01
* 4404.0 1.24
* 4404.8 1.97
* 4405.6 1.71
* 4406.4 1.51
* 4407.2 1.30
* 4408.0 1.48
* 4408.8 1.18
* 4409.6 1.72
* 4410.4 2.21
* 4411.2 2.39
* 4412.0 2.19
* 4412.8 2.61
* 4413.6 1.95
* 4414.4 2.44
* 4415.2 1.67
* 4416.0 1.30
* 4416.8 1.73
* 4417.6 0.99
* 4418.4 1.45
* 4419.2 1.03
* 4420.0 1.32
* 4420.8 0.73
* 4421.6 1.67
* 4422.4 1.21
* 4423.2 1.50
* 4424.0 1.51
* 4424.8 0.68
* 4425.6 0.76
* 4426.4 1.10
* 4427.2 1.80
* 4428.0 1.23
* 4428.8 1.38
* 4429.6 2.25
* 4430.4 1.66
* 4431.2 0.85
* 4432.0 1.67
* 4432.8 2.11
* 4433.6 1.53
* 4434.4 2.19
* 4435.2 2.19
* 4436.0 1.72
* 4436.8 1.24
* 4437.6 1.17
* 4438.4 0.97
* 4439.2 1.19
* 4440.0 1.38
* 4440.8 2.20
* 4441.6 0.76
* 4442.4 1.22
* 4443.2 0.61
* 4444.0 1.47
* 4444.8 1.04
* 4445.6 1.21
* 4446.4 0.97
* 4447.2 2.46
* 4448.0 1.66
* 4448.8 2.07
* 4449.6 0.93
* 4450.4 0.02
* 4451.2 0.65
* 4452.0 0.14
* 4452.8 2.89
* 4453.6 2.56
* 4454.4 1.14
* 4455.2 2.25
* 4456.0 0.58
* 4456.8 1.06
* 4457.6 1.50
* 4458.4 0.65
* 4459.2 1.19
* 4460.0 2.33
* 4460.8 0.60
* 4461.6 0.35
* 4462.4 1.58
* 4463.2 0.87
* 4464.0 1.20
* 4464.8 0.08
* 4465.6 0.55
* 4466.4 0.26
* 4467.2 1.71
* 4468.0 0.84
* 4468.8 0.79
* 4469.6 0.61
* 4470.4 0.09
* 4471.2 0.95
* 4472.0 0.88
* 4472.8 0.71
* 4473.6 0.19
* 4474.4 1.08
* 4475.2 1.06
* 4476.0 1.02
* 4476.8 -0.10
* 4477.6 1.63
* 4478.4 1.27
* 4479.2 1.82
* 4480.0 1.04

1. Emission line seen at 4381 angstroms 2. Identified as C IV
